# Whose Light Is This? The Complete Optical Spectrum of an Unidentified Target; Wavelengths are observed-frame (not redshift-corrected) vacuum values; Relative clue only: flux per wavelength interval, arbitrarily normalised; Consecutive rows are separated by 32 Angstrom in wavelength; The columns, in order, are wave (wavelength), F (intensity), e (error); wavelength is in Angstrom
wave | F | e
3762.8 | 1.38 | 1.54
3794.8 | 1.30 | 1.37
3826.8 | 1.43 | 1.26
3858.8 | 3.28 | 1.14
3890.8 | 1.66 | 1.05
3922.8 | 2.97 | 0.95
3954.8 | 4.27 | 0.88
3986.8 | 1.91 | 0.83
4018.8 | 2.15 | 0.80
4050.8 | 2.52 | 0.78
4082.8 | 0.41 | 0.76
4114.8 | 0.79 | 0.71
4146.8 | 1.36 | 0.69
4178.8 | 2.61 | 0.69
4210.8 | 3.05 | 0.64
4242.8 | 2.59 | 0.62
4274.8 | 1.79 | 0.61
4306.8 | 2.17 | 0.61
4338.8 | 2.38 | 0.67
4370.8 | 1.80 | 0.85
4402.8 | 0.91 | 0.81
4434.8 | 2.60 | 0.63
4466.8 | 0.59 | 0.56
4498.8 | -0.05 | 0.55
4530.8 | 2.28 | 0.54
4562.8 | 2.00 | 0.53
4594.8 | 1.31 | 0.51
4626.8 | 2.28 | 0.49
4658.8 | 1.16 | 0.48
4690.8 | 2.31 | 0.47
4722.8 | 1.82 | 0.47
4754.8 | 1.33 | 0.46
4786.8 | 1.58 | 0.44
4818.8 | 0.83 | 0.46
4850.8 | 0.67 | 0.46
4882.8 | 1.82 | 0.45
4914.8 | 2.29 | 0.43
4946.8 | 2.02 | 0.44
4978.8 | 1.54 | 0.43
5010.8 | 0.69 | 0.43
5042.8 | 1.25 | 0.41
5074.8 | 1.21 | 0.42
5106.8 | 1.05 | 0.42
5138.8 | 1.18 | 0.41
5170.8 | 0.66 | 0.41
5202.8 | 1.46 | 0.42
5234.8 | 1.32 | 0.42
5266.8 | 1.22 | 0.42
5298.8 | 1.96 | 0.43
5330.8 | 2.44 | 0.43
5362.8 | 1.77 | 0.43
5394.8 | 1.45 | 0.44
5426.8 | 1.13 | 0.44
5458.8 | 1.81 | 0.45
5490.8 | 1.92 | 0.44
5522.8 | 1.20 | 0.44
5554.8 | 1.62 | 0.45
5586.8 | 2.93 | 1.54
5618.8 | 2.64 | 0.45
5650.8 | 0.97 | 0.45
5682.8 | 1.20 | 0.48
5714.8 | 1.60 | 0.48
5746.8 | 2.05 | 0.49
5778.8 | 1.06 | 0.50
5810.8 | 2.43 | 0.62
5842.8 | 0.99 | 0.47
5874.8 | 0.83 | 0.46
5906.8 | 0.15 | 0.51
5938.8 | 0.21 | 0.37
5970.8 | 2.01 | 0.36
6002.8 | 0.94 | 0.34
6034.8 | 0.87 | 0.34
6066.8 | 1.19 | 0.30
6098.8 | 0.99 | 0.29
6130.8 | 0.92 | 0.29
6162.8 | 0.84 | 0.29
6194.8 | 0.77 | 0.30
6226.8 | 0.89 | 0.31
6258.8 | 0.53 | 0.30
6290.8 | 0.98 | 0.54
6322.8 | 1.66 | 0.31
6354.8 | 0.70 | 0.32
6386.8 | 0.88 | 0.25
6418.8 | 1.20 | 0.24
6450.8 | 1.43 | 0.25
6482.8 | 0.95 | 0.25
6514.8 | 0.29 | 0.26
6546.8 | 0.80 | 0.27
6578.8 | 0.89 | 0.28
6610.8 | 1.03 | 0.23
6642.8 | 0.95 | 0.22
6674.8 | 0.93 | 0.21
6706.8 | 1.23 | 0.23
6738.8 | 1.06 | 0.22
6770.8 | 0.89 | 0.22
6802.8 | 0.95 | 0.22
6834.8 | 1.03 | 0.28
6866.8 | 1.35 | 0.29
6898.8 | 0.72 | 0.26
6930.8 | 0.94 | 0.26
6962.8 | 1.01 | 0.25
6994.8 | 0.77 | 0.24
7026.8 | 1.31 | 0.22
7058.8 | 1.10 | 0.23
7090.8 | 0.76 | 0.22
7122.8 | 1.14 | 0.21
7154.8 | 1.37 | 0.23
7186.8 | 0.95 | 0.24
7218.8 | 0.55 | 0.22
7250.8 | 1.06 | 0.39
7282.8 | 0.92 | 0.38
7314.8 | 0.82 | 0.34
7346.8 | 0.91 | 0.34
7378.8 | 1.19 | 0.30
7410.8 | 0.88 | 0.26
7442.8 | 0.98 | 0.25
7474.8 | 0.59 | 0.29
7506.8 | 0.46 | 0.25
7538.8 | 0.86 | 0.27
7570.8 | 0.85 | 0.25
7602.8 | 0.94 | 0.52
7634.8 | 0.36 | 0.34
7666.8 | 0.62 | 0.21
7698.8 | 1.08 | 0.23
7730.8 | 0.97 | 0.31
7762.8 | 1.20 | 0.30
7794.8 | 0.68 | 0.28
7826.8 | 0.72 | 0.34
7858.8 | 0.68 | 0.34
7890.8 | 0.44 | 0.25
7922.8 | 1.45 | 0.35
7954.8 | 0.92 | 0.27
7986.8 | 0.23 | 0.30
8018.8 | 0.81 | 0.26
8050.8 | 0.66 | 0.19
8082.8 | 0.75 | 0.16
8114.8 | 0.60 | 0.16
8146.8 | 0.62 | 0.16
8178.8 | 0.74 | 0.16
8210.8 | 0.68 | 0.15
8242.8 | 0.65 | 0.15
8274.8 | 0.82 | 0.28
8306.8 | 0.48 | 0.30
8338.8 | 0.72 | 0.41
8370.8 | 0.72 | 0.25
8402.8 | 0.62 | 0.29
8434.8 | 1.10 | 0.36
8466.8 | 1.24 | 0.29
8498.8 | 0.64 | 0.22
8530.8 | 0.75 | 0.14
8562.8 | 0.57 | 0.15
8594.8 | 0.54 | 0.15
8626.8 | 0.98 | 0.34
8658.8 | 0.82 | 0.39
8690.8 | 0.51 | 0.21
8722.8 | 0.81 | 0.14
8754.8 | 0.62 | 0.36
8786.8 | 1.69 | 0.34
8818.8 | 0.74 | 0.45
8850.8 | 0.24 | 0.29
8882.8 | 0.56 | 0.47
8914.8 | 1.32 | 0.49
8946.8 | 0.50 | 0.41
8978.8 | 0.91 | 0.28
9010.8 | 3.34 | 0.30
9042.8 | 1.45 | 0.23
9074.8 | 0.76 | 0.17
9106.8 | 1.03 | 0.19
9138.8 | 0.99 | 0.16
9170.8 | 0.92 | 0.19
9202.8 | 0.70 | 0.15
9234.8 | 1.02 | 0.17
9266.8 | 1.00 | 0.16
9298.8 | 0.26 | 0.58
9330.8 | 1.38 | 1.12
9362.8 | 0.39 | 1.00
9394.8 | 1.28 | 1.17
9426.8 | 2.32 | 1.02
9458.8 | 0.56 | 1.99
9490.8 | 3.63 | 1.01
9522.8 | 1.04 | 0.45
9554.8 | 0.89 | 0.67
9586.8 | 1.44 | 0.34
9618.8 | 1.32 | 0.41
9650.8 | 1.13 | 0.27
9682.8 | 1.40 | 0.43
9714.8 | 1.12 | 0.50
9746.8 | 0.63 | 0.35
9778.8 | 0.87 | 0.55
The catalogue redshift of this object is 1.420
